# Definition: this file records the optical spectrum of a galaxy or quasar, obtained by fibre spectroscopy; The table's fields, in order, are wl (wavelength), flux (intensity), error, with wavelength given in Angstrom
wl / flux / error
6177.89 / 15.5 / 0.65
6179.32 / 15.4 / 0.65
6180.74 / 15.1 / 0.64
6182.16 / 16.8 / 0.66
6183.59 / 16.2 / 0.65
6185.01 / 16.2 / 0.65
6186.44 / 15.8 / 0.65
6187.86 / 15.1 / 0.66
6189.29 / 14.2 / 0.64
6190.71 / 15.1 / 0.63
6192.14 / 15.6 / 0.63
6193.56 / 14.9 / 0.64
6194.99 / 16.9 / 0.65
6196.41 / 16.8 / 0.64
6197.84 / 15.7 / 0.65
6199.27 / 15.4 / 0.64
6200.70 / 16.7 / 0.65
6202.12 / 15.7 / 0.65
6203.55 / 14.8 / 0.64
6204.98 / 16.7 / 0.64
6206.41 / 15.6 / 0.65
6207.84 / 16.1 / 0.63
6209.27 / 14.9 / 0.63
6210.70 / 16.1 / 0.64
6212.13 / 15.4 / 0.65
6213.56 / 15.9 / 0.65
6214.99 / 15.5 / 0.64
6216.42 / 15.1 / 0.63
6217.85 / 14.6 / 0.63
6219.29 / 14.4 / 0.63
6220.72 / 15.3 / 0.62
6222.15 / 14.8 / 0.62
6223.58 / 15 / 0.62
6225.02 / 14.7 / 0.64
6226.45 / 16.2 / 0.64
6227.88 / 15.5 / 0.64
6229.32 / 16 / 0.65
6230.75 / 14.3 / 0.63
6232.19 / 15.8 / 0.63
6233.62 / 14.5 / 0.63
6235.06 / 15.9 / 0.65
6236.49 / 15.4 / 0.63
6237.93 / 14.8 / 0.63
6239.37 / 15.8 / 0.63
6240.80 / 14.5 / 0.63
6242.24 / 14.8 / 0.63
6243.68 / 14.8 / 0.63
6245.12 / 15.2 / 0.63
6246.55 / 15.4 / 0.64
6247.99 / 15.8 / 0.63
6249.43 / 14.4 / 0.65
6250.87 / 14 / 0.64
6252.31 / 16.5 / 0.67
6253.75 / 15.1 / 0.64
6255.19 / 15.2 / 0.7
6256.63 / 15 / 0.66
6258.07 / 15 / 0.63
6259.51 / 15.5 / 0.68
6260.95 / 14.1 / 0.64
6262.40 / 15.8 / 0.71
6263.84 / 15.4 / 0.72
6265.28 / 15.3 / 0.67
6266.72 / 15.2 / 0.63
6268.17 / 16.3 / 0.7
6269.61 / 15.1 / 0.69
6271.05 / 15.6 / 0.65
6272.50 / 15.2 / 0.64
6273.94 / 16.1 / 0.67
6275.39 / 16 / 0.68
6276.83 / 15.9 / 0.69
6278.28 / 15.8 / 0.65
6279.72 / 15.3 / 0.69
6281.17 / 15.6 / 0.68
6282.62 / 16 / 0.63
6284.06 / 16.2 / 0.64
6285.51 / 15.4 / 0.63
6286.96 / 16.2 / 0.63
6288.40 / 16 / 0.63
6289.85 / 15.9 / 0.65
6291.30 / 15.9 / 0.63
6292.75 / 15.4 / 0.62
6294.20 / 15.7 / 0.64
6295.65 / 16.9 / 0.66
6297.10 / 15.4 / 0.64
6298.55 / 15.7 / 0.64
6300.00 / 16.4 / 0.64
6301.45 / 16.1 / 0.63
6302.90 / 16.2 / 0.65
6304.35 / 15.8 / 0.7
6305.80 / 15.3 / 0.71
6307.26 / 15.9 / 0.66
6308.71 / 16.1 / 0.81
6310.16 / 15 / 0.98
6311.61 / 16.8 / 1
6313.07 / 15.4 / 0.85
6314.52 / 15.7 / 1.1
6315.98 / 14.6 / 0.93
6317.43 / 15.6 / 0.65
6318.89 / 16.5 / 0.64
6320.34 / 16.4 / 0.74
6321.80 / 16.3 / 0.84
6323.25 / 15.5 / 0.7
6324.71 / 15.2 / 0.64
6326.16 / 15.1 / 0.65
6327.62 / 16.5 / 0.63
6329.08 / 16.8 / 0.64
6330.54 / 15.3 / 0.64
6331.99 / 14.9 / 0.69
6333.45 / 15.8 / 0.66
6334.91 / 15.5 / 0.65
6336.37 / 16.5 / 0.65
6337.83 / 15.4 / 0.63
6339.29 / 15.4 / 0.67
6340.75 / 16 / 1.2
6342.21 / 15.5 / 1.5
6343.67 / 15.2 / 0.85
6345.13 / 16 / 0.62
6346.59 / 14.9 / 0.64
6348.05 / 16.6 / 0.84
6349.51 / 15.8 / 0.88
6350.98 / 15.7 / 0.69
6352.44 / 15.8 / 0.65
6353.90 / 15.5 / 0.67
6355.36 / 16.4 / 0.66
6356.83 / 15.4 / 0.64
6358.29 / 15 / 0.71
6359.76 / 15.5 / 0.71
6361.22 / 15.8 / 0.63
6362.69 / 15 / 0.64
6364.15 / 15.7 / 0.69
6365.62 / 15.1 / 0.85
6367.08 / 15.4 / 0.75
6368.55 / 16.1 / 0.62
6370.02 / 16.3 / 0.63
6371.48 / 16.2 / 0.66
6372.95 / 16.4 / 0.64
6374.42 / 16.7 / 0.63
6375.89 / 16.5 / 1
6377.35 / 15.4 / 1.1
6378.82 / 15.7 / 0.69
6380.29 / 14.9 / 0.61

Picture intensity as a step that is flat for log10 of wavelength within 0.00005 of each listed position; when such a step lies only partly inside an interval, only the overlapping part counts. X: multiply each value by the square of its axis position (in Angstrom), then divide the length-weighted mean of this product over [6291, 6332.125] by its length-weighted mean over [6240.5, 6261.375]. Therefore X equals 1.07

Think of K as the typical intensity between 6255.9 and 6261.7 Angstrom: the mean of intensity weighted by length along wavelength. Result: 14.9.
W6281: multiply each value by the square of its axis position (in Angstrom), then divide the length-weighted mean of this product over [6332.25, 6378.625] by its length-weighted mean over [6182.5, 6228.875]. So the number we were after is 1.06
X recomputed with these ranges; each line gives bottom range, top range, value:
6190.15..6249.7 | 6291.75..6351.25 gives 1.06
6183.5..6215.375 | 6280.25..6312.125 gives 1.04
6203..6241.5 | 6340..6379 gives 1.07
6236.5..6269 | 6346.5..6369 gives 1.06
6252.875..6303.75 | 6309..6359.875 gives 1.02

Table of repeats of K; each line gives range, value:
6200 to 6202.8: 16.2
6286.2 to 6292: 16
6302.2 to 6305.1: 16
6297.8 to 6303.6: 16.1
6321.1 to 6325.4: 15.7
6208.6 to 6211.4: 15.5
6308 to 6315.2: 15.8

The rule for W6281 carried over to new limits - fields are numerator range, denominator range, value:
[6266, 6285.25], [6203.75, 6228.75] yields 1.04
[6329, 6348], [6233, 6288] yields 1.04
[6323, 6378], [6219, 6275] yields 1.07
